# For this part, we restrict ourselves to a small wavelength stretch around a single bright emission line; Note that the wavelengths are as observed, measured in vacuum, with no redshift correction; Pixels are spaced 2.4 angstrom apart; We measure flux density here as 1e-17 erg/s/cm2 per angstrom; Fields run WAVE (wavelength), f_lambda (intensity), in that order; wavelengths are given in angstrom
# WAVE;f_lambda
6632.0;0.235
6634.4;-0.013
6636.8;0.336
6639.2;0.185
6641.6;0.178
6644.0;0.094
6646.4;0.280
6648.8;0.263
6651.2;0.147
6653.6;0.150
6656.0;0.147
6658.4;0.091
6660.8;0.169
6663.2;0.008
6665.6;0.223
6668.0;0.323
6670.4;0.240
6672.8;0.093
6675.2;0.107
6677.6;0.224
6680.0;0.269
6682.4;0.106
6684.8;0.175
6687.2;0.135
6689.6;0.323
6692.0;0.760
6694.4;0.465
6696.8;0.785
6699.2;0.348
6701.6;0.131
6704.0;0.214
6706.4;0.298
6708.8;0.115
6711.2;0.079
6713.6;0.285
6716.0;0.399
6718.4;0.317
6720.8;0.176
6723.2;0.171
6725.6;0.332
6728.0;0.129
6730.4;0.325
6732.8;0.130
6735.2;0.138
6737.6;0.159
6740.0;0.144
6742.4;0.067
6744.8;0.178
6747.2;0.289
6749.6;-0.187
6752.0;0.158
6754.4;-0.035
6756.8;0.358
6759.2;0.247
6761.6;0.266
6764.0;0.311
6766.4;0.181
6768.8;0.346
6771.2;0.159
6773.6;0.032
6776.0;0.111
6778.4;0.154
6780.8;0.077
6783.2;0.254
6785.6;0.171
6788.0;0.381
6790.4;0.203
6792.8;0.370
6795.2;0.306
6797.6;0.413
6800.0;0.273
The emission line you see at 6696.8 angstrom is [O II]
